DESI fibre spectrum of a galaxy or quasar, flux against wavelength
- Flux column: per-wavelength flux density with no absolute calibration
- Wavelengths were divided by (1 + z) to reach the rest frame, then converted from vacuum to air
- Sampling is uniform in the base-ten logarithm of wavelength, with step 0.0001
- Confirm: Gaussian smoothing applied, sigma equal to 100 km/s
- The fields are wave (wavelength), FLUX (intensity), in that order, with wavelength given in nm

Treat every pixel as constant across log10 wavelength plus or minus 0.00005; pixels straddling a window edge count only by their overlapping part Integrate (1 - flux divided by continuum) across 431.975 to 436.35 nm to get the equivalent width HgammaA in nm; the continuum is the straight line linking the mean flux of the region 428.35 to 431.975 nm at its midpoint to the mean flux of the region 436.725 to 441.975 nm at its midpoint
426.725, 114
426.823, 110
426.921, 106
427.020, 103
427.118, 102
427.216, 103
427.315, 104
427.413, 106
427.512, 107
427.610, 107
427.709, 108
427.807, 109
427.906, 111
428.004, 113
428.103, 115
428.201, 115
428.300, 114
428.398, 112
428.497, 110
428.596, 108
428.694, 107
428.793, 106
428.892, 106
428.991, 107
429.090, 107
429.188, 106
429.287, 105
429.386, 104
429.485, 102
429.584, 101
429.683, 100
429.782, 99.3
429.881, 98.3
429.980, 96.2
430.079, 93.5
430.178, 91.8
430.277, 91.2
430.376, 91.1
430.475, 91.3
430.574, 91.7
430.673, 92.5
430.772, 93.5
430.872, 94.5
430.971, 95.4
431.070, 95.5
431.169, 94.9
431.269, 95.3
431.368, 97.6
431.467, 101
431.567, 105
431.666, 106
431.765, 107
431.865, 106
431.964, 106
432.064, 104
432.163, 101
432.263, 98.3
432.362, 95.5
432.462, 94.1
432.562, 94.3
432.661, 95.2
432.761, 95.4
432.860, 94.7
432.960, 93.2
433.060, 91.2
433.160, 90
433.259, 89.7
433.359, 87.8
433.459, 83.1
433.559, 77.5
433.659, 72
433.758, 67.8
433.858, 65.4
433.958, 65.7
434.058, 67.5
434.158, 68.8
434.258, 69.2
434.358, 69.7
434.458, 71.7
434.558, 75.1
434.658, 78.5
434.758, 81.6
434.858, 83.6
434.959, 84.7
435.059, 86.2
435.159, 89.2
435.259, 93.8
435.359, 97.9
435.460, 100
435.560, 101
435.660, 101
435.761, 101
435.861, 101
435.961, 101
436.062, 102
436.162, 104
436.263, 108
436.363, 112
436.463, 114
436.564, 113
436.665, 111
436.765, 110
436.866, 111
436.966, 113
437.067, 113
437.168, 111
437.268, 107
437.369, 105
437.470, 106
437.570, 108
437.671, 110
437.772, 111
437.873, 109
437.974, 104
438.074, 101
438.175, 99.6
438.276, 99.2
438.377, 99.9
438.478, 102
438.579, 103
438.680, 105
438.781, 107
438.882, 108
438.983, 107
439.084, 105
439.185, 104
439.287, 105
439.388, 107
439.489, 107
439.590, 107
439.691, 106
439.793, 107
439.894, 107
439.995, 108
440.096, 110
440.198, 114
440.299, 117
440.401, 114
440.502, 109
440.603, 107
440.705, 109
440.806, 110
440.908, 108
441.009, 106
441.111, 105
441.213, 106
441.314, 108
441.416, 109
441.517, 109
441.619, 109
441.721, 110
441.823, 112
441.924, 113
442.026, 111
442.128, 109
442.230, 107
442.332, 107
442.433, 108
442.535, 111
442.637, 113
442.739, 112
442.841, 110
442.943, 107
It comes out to 0.63 nm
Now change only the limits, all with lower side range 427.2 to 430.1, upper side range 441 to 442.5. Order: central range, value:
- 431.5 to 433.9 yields 0.32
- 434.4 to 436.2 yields 0.26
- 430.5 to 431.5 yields 0.11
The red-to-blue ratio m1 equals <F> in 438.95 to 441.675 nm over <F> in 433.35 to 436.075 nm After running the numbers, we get 1.30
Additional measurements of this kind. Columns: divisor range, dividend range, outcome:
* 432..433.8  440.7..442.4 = 1.20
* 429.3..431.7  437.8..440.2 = 1.09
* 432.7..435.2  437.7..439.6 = 1.31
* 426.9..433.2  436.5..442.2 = 1.07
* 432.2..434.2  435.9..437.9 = 1.29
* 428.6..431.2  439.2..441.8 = 1.10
